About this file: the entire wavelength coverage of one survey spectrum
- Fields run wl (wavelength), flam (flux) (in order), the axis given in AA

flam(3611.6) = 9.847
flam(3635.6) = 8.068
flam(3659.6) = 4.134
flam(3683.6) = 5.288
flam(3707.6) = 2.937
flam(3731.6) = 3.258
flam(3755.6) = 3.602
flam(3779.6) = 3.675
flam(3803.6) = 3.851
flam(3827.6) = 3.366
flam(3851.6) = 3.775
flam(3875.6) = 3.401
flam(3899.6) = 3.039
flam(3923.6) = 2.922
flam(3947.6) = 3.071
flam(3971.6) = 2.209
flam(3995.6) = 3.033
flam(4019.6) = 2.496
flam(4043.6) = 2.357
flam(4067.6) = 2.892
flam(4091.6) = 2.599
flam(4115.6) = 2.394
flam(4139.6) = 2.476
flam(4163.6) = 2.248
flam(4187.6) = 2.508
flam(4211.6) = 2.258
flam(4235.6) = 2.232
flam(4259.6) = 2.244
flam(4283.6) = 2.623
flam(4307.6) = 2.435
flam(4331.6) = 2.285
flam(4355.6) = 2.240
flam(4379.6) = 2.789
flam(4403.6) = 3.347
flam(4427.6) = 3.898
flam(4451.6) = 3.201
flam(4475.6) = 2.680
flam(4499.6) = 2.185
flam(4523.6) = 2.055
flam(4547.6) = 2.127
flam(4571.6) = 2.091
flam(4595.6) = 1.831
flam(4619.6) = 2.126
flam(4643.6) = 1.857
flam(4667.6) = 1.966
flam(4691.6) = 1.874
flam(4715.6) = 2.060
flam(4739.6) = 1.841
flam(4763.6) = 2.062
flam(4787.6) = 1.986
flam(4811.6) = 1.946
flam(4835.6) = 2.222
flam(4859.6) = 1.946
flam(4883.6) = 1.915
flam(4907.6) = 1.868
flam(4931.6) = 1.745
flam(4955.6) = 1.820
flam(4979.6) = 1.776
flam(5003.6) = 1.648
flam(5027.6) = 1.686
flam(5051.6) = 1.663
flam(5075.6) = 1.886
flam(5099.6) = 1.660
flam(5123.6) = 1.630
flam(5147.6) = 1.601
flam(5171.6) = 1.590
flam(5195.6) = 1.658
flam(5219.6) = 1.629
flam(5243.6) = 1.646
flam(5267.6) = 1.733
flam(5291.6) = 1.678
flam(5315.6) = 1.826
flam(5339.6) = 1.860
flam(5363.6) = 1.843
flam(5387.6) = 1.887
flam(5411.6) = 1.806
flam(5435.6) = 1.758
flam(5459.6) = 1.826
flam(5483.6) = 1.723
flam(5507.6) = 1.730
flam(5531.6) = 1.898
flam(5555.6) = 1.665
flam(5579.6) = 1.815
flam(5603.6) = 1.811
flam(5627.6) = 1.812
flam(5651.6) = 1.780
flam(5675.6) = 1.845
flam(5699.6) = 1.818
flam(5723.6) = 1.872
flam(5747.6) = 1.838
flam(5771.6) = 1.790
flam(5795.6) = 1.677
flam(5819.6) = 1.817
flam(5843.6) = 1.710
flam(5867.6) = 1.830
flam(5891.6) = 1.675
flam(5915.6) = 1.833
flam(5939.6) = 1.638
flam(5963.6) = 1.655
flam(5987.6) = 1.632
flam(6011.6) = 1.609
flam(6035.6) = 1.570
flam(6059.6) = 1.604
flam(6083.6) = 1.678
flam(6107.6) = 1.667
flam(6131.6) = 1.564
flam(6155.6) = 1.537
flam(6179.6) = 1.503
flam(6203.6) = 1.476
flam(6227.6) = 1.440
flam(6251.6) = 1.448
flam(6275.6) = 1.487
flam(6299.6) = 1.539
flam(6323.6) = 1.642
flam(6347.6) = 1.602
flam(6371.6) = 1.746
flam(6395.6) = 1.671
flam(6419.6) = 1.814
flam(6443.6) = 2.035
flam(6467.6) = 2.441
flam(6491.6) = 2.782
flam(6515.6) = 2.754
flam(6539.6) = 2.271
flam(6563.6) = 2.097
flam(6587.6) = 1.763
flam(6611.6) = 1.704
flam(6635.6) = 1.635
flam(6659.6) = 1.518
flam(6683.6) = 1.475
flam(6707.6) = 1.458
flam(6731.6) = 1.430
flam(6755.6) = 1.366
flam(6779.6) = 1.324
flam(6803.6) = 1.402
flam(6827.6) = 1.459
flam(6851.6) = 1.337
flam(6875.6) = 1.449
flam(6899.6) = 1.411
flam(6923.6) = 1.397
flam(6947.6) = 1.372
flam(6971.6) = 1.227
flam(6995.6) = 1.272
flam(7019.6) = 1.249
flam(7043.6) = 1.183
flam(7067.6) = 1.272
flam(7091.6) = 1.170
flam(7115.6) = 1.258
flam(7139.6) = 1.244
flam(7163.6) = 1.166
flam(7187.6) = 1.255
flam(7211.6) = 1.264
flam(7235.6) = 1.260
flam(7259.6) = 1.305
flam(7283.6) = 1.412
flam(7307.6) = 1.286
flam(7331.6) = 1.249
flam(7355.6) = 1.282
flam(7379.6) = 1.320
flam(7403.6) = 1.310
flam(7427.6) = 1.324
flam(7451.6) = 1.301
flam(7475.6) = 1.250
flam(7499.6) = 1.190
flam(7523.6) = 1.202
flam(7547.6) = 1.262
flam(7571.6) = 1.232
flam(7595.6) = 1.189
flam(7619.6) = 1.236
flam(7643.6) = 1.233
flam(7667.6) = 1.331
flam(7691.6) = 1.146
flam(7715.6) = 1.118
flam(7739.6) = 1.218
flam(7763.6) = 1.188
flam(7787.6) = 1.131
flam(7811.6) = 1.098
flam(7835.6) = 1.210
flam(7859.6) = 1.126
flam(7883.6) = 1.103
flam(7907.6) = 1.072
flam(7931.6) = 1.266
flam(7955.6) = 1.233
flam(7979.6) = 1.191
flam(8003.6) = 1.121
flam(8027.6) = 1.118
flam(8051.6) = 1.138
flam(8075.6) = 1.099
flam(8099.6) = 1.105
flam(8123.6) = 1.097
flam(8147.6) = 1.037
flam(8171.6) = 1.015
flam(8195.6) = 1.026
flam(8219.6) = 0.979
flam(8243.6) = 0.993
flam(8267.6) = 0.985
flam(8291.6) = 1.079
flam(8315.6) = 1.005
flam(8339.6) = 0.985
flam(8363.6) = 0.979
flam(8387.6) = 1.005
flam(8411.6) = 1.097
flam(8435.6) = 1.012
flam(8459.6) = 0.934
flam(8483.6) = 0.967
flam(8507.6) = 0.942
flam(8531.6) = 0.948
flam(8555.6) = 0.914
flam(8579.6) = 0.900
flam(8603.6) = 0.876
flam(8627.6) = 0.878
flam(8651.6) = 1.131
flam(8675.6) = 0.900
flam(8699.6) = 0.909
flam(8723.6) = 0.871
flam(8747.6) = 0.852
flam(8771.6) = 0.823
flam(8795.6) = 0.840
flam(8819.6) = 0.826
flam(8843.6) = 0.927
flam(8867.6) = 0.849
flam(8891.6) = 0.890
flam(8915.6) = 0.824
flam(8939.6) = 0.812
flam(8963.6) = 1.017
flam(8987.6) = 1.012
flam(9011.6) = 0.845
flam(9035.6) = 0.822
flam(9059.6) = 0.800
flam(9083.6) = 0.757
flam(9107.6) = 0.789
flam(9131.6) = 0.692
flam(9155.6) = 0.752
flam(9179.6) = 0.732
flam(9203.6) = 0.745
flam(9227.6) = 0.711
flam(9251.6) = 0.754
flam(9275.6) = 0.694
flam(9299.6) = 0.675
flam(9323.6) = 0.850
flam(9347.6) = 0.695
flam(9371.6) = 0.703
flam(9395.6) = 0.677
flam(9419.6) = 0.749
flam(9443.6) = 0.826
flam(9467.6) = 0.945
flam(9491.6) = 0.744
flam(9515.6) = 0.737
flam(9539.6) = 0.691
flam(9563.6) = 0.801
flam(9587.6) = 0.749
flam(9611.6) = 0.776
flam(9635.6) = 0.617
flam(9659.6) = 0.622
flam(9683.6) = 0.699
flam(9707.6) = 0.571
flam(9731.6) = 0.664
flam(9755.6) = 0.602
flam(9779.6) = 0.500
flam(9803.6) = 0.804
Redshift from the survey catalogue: 1.322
